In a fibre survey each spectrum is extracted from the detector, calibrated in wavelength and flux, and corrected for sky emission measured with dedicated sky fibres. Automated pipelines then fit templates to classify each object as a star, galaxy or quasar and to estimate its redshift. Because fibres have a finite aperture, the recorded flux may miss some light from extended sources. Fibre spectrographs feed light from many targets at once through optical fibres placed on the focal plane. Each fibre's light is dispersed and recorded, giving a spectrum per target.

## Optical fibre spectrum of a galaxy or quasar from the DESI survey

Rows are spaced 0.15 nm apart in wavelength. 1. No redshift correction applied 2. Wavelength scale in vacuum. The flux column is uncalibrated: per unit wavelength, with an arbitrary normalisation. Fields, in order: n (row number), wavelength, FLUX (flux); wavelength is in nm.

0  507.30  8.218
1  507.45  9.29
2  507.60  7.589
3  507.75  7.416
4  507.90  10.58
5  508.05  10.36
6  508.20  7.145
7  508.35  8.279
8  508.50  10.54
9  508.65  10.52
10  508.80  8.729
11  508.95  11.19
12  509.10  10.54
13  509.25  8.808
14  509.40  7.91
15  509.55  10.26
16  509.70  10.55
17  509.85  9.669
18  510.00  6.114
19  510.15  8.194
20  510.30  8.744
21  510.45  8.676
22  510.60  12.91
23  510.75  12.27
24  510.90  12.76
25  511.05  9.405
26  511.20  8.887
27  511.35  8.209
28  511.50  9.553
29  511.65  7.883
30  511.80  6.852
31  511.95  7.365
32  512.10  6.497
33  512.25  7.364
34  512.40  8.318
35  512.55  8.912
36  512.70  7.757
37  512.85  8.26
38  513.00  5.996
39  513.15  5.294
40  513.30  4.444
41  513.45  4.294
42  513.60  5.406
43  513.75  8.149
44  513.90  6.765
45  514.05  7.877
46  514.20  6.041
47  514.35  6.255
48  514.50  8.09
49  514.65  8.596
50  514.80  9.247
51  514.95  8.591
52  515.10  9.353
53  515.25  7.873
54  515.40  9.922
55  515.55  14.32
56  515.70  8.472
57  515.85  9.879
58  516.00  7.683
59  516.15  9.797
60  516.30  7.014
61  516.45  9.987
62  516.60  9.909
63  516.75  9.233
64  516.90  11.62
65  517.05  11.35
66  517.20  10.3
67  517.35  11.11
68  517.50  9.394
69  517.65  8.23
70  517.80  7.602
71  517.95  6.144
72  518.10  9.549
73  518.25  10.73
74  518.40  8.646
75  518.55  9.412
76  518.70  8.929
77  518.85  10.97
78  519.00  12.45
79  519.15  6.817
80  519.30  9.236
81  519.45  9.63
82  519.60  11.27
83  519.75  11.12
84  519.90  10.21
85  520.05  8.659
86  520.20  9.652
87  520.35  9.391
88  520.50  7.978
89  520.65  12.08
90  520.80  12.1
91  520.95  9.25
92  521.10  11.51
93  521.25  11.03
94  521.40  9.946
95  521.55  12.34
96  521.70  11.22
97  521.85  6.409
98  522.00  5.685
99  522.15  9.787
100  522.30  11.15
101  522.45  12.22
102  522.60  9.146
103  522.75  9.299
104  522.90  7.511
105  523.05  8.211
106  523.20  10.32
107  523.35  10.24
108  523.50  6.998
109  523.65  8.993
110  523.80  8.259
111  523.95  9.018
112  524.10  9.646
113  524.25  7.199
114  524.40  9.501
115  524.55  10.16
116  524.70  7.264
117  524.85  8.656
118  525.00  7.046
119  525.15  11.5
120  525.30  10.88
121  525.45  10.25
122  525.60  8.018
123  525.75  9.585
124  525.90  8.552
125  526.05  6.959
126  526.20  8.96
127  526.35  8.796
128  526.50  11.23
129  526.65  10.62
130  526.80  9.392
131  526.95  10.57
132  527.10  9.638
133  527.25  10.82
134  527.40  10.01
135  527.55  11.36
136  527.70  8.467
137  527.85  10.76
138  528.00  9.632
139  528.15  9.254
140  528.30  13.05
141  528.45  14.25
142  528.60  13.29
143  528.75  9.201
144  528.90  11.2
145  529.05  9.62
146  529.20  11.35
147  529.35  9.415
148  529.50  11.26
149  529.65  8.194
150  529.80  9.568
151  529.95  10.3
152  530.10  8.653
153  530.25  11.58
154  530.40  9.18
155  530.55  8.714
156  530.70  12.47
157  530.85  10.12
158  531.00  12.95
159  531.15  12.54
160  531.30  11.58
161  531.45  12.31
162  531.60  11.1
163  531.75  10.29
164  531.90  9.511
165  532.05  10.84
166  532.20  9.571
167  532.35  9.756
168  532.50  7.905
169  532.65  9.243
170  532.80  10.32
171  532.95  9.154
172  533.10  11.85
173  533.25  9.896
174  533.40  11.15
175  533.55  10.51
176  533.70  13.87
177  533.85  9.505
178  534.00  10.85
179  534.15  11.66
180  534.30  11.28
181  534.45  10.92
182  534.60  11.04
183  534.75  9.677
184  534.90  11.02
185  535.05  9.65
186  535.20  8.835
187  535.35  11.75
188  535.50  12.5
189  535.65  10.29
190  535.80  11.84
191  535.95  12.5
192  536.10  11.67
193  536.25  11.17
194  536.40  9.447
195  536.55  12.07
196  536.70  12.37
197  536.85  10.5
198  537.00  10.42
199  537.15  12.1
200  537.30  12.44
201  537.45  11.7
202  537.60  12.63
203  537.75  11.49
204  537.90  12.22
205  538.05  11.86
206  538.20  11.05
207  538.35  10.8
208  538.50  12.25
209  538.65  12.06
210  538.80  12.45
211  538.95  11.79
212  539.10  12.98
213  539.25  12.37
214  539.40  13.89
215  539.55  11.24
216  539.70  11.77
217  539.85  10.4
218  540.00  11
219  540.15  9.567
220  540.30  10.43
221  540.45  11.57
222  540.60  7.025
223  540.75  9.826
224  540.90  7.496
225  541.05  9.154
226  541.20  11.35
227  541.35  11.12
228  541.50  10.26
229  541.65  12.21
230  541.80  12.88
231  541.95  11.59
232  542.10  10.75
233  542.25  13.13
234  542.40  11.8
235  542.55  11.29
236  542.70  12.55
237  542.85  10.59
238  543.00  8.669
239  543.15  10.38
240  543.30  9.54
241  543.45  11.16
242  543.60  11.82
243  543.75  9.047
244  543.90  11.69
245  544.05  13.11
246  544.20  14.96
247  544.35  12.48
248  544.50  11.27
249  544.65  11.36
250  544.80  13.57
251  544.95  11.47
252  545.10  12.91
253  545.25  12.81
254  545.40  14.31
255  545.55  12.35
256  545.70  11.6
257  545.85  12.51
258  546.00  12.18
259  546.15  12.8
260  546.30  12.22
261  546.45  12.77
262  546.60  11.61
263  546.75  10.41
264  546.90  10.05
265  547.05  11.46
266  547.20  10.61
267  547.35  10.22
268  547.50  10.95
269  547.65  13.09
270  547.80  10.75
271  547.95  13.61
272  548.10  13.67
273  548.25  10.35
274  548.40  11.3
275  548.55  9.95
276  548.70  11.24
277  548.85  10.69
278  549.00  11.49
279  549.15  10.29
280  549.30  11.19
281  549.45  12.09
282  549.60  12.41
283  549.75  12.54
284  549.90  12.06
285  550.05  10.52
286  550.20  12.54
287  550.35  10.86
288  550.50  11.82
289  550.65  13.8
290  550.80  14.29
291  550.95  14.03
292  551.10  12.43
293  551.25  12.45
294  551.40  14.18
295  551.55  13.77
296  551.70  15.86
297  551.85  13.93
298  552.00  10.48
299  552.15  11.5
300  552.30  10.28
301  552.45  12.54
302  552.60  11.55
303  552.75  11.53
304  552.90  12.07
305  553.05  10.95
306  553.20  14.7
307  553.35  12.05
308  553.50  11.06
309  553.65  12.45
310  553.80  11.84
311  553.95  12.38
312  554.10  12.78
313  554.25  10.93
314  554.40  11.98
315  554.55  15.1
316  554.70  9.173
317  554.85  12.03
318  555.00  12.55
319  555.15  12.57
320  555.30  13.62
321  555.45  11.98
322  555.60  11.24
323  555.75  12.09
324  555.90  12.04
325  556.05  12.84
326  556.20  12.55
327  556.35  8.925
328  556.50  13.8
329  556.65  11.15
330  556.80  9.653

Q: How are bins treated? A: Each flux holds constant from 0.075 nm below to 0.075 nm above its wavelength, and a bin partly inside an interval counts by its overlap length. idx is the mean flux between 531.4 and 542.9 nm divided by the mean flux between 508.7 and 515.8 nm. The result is 1.3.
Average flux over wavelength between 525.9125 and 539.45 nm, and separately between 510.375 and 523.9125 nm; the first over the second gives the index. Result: 1.20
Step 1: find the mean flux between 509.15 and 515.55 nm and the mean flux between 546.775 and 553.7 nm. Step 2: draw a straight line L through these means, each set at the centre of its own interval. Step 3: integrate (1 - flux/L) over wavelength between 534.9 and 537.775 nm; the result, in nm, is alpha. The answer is -0.19 nm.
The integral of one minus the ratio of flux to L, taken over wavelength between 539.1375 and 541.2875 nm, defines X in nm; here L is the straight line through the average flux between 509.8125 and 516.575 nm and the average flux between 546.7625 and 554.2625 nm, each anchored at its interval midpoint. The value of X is 0.081 nm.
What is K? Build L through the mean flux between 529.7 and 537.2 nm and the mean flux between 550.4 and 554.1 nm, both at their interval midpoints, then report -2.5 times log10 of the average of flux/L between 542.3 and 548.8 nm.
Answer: 0.021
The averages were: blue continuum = 10.7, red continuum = 12.6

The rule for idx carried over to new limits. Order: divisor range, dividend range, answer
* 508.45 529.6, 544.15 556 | 1.30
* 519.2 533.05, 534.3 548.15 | 1.15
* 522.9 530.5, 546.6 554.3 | 1.23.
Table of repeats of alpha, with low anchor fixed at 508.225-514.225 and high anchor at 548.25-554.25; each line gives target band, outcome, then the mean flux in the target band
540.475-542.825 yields 0.08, 10.8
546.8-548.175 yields 0.02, 11.6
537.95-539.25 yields -0.12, 11.9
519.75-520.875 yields -0.10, 10.1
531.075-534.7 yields -0.09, 10.7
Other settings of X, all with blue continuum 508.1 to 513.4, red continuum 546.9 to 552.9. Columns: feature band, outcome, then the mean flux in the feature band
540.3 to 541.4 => 0.15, 9.67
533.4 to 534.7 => -0.06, 11.2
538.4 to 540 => -0.14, 12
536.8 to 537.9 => -0.08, 11.7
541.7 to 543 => -0.03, 11.6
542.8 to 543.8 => 0.11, 10.2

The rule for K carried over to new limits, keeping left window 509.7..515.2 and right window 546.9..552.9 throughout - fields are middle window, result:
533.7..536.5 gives -0.05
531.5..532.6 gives 0.02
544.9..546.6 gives -0.09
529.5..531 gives -0.02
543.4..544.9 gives -0.06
